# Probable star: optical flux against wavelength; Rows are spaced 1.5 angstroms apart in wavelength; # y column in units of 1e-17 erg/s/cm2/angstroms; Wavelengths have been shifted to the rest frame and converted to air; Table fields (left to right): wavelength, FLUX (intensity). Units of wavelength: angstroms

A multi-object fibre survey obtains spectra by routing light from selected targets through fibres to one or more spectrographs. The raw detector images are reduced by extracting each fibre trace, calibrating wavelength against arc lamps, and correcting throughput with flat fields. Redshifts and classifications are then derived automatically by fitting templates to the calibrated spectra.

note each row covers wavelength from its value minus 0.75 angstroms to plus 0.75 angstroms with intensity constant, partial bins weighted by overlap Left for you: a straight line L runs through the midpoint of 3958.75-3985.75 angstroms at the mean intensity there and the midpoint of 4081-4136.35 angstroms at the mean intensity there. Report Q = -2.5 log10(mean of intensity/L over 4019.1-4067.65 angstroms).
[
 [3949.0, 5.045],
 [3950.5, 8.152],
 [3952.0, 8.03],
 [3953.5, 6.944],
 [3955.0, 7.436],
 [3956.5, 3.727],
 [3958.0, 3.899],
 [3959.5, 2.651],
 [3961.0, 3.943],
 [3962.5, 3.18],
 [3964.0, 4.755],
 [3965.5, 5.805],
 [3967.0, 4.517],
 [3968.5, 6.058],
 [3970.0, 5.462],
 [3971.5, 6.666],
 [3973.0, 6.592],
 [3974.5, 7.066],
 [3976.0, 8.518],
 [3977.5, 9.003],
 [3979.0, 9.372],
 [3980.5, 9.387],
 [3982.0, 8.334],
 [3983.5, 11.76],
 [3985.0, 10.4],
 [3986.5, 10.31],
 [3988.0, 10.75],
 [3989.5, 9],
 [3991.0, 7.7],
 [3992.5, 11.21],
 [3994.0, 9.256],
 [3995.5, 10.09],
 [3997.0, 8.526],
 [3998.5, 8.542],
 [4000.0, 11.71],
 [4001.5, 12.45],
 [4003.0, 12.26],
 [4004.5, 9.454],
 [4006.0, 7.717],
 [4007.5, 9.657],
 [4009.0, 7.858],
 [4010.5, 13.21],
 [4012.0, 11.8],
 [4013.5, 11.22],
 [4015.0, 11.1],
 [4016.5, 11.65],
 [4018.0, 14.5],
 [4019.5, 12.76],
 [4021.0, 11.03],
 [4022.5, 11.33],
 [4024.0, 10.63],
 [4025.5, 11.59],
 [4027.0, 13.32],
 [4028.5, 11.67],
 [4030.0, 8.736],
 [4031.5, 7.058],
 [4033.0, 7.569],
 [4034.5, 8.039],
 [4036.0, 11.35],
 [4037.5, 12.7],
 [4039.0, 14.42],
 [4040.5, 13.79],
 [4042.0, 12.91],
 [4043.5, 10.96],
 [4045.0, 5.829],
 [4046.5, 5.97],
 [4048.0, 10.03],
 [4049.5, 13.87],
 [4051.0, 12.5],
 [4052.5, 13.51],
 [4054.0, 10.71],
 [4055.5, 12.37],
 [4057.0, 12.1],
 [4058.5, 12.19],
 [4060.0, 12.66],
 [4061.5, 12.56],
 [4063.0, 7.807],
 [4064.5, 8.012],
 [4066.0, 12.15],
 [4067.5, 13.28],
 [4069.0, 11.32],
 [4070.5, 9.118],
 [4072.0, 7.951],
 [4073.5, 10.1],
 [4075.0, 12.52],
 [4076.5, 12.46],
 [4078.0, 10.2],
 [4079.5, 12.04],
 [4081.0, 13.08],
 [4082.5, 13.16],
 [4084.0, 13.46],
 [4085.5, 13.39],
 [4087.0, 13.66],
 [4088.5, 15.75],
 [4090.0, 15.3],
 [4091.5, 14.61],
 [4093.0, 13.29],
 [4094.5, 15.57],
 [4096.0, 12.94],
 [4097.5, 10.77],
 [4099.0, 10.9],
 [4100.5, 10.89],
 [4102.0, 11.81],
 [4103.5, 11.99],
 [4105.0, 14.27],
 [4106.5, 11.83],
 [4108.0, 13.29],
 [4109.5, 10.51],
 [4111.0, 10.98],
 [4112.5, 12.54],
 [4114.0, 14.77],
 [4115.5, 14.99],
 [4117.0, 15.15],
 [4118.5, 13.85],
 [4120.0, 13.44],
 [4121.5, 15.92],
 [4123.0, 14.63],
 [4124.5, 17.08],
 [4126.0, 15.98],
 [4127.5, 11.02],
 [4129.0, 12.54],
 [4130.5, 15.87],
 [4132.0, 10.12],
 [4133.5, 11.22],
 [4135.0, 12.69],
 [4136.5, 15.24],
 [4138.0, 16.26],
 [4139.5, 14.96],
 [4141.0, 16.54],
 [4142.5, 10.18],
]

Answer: -0.08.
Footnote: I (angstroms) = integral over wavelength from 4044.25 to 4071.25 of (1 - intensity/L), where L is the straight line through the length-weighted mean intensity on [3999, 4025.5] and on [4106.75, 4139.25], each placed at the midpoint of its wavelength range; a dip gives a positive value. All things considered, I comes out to 2.95 angstroms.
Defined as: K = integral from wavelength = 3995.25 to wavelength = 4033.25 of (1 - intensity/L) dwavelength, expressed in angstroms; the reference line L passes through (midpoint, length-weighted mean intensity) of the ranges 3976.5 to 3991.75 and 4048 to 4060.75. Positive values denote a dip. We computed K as 0.1 angstroms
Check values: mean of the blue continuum 9.58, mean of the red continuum 12.3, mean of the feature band 10.7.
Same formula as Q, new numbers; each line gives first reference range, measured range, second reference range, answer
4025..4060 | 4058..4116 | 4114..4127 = 0.09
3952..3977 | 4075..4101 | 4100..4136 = -0.11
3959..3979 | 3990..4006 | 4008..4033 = -0.14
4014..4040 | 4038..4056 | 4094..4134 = 0.02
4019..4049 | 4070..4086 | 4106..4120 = 0.04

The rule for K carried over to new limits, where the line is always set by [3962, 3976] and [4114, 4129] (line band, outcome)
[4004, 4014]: -2.5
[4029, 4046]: -0.9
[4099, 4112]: 1.7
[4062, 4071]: 0.8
